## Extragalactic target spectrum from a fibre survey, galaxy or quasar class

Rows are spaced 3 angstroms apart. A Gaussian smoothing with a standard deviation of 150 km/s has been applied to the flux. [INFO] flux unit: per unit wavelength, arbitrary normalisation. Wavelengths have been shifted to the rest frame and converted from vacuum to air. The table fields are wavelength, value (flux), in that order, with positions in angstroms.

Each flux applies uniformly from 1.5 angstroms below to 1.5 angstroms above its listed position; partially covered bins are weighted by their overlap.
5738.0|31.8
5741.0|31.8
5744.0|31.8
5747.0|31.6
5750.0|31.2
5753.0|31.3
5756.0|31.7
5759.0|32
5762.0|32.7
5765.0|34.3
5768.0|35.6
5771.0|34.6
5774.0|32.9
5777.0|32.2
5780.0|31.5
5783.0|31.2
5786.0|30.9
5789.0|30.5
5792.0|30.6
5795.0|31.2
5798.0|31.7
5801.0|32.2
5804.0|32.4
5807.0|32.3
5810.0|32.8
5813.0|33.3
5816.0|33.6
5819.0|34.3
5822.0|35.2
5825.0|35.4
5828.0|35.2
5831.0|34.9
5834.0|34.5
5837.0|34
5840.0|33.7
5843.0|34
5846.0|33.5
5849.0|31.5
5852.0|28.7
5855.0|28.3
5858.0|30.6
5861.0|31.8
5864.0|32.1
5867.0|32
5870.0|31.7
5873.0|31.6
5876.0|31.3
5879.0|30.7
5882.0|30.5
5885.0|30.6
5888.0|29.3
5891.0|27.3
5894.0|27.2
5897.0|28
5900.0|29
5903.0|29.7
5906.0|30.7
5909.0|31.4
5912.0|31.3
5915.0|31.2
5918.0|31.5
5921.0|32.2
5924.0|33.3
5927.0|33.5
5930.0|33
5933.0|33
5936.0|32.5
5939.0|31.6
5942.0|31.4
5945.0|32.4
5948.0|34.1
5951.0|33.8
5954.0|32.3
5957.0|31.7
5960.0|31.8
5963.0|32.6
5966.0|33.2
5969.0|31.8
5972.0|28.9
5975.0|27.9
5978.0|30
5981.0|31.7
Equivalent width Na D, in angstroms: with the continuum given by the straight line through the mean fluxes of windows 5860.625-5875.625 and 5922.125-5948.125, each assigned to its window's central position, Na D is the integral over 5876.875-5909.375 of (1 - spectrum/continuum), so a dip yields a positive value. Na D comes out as 2.7 angstroms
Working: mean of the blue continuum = 31.8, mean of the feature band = 29.5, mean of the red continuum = 32.7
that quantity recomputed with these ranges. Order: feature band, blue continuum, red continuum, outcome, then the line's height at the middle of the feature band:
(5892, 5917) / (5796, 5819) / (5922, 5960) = 2.2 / 32.7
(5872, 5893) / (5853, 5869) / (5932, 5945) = 0.8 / 31.2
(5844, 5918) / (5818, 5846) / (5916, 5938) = 6.8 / 33.6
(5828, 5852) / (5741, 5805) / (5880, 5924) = -1.9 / 31.1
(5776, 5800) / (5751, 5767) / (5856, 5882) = 0.7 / 32.2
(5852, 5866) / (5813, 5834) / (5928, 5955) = 1.4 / 34.1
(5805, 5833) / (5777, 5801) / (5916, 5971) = -2.3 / 31.5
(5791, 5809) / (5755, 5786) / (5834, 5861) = 0.4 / 32.5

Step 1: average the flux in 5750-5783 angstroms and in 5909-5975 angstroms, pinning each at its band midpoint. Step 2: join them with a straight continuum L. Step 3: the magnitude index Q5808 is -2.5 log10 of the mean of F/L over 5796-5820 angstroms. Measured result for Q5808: -0.01 mag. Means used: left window 32.7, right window 32.1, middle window 32.8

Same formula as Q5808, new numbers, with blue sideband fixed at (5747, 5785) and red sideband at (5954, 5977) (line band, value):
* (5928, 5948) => -0.038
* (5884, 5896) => 0.116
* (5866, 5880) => 0.012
